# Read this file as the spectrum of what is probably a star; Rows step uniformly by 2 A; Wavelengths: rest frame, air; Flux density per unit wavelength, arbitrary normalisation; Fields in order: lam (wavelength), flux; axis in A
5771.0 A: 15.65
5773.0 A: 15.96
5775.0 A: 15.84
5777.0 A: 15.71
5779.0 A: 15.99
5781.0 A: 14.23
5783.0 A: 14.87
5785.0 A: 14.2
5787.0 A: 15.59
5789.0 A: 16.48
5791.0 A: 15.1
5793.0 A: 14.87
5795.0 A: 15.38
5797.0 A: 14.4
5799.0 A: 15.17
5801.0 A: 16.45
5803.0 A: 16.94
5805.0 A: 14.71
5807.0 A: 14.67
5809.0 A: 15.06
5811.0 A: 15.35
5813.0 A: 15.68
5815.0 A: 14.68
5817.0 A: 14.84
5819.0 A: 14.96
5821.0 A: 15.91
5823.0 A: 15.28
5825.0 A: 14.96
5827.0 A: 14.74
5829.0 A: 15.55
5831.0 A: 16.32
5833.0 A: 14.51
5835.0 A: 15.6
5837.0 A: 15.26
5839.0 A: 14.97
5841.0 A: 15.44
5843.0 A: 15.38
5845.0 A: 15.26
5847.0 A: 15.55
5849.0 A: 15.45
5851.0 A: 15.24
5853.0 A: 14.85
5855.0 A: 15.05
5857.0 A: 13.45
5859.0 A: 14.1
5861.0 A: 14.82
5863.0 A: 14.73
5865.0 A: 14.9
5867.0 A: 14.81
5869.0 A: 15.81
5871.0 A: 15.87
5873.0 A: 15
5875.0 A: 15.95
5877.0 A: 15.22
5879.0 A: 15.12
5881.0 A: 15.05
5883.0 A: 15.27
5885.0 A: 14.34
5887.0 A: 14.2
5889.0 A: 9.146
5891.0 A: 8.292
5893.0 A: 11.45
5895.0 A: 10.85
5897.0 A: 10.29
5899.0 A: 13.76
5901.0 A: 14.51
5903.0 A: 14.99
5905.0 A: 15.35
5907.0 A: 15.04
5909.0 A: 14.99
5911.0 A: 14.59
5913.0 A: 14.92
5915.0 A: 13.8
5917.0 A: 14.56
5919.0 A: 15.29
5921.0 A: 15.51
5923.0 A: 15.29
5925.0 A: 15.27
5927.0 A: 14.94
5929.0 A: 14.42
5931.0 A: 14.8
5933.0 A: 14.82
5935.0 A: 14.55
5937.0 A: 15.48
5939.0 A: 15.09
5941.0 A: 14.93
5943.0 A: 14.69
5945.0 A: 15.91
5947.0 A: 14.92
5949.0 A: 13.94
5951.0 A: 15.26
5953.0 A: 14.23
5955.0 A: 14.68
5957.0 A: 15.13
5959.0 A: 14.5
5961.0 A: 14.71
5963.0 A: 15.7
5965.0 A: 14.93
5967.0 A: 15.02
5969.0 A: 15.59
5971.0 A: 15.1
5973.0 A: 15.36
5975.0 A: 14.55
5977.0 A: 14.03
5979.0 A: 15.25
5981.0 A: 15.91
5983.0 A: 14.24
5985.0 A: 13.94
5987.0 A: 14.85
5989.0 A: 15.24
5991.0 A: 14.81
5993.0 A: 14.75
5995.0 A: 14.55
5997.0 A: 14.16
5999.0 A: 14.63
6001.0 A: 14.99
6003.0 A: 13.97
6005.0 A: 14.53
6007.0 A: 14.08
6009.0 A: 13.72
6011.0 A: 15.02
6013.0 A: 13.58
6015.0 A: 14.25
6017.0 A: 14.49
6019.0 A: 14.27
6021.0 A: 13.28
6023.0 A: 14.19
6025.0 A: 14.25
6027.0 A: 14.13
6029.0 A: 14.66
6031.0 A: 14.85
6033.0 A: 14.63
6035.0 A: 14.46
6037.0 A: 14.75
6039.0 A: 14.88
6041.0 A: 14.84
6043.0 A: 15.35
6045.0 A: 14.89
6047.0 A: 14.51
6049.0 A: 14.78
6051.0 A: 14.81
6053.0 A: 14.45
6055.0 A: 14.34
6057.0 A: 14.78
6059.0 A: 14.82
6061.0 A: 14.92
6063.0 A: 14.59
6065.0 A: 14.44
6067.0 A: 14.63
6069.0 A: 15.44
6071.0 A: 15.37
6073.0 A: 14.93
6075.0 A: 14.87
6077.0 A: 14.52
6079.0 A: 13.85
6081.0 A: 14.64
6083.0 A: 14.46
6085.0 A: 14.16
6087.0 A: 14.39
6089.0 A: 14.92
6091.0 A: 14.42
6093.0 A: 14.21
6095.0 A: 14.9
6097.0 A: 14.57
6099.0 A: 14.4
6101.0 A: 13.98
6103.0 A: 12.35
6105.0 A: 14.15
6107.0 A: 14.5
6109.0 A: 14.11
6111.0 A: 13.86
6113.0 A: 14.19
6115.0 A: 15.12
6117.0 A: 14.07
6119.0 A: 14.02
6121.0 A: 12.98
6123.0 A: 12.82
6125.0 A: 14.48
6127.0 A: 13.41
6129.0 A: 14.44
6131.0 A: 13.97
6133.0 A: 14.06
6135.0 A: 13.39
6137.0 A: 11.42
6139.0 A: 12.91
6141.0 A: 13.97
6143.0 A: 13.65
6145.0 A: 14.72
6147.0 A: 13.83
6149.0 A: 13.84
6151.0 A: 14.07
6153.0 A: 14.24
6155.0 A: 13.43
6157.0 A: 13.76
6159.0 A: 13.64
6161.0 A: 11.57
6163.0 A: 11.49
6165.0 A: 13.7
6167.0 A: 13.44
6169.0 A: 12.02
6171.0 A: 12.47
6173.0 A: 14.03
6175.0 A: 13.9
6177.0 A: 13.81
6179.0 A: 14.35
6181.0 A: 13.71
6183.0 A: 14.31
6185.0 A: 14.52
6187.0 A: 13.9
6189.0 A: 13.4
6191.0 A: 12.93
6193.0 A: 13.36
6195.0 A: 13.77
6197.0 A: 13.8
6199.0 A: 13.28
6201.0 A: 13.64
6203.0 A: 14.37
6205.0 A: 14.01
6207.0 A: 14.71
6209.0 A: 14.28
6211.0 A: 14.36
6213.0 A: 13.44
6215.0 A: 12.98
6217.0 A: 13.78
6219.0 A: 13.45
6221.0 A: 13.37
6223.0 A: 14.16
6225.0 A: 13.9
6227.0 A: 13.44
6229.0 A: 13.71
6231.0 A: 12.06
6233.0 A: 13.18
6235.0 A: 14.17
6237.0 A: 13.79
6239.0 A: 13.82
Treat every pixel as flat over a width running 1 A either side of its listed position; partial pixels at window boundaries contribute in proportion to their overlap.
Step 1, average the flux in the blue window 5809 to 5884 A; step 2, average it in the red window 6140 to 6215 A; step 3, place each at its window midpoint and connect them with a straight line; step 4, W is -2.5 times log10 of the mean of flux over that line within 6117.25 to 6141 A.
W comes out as 0.03 mag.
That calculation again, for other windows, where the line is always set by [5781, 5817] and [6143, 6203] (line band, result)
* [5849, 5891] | 0.03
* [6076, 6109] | -0.03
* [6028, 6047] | -0.05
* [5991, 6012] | -0.01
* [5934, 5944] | -0.03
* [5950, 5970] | -0.03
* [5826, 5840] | -0.01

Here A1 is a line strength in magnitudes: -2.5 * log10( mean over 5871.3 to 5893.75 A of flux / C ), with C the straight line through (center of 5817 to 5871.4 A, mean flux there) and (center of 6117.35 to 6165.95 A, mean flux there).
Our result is 0.10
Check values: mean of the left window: 15.1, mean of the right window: 13.5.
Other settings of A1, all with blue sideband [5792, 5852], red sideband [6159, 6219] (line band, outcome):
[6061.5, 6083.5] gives -0.05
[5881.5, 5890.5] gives 0.15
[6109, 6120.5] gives -0.02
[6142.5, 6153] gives -0.02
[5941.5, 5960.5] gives -0.01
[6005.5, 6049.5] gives -0.01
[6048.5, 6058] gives -0.03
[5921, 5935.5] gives -0.01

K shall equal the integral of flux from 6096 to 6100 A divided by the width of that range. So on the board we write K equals 14.5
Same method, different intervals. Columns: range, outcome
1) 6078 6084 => 14.3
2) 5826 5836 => 15.3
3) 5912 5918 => 14.4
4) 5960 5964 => 15.2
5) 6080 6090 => 14.5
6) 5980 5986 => 14.7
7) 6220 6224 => 13.8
